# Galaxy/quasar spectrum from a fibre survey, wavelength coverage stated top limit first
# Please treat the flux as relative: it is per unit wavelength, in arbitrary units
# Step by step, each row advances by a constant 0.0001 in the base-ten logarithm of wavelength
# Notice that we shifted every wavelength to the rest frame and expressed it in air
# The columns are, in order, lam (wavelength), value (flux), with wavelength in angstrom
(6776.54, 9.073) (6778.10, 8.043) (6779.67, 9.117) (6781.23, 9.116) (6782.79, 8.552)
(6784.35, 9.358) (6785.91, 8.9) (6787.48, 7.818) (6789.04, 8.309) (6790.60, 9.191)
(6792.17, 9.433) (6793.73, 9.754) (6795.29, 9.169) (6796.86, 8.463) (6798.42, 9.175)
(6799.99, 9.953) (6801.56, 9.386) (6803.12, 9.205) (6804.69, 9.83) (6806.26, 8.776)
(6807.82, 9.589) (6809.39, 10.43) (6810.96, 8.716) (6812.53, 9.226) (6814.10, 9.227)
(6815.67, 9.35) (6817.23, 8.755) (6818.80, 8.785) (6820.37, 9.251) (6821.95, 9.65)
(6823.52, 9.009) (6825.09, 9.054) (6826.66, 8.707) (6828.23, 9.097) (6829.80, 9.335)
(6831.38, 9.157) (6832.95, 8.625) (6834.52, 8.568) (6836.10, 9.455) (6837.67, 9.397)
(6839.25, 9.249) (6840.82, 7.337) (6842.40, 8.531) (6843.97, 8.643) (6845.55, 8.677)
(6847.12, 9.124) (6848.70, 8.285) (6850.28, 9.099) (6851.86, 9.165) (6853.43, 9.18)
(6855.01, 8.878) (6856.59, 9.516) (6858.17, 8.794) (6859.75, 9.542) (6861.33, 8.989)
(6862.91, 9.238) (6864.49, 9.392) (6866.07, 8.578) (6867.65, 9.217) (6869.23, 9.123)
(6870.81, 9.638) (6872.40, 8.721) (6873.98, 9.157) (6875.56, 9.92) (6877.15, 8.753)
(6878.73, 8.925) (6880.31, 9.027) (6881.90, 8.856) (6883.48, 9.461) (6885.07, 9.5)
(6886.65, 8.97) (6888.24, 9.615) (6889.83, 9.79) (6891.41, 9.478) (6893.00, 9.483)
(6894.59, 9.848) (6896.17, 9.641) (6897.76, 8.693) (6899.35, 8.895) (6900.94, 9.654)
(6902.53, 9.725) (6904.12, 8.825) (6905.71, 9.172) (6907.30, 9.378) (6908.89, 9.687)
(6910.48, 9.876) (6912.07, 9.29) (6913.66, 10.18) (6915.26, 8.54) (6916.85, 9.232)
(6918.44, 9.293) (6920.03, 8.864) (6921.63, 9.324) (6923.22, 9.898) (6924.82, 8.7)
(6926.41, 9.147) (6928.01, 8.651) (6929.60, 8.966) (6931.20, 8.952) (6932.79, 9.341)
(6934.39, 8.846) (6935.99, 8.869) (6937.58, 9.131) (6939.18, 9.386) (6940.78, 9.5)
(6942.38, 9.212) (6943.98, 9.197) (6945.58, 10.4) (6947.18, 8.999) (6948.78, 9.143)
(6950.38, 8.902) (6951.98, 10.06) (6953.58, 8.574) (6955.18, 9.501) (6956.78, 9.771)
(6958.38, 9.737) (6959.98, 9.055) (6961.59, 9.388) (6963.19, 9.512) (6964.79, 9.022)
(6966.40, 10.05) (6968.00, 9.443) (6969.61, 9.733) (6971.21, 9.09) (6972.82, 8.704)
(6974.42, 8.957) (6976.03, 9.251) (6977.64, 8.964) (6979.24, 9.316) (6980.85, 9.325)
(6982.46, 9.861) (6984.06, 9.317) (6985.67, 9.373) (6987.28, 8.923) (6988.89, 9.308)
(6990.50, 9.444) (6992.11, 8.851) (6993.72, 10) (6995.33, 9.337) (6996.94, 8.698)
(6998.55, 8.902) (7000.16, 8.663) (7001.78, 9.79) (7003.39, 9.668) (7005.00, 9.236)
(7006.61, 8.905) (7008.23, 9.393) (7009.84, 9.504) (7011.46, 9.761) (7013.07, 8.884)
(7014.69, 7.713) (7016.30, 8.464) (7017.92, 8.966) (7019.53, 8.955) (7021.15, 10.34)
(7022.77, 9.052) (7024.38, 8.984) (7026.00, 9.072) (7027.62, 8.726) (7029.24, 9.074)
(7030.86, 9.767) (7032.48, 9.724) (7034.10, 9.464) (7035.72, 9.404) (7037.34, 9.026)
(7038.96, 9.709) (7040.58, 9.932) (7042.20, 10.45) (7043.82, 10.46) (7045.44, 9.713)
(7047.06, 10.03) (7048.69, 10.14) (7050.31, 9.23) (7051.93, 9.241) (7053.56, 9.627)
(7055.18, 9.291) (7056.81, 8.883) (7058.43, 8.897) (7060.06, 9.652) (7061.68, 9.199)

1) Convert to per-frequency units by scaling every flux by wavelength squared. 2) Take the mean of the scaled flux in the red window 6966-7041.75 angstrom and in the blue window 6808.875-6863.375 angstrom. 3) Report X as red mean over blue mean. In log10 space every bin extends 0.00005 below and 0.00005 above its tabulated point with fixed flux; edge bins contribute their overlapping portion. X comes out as 1.08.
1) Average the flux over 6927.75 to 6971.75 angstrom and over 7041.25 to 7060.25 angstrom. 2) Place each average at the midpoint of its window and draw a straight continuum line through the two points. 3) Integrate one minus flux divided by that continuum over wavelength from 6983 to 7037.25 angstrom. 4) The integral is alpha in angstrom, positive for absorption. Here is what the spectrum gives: 1.7 angstrom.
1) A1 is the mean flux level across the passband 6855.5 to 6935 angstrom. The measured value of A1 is 9.25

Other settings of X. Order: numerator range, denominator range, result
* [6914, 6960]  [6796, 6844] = 1.05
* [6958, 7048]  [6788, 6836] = 1.08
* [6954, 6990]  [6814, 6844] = 1.09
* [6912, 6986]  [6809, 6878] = 1.06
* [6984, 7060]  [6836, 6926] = 1.06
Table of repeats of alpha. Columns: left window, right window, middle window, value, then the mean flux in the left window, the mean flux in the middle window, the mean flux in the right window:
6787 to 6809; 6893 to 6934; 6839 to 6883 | 1.2 angstrom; 9.19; 8.99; 9.27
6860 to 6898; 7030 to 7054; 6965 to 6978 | 0.3 angstrom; 9.26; 9.27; 9.73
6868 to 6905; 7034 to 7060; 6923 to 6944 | 0.6 angstrom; 9.29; 9.1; 9.6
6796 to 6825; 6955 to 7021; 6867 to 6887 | 0.2 angstrom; 9.26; 9.18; 9.25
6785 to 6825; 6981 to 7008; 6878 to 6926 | -0.5 angstrom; 9.17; 9.33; 9.27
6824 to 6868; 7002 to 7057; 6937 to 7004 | -0.5 angstrom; 8.96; 9.32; 9.39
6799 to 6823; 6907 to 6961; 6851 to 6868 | 0.3 angstrom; 9.33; 9.13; 9.28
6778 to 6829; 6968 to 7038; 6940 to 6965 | -0.5 angstrom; 9.12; 9.38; 9.21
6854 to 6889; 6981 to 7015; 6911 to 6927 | -0.1 angstrom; 9.17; 9.26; 9.24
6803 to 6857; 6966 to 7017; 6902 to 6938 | -0.3 angstrom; 9.05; 9.21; 9.21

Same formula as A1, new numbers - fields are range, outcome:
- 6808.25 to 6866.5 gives 9.03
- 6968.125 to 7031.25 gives 9.18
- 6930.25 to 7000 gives 9.28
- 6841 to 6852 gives 8.68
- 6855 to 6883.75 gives 9.15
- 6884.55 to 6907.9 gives 9.38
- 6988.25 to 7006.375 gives 9.25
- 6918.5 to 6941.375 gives 9.11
